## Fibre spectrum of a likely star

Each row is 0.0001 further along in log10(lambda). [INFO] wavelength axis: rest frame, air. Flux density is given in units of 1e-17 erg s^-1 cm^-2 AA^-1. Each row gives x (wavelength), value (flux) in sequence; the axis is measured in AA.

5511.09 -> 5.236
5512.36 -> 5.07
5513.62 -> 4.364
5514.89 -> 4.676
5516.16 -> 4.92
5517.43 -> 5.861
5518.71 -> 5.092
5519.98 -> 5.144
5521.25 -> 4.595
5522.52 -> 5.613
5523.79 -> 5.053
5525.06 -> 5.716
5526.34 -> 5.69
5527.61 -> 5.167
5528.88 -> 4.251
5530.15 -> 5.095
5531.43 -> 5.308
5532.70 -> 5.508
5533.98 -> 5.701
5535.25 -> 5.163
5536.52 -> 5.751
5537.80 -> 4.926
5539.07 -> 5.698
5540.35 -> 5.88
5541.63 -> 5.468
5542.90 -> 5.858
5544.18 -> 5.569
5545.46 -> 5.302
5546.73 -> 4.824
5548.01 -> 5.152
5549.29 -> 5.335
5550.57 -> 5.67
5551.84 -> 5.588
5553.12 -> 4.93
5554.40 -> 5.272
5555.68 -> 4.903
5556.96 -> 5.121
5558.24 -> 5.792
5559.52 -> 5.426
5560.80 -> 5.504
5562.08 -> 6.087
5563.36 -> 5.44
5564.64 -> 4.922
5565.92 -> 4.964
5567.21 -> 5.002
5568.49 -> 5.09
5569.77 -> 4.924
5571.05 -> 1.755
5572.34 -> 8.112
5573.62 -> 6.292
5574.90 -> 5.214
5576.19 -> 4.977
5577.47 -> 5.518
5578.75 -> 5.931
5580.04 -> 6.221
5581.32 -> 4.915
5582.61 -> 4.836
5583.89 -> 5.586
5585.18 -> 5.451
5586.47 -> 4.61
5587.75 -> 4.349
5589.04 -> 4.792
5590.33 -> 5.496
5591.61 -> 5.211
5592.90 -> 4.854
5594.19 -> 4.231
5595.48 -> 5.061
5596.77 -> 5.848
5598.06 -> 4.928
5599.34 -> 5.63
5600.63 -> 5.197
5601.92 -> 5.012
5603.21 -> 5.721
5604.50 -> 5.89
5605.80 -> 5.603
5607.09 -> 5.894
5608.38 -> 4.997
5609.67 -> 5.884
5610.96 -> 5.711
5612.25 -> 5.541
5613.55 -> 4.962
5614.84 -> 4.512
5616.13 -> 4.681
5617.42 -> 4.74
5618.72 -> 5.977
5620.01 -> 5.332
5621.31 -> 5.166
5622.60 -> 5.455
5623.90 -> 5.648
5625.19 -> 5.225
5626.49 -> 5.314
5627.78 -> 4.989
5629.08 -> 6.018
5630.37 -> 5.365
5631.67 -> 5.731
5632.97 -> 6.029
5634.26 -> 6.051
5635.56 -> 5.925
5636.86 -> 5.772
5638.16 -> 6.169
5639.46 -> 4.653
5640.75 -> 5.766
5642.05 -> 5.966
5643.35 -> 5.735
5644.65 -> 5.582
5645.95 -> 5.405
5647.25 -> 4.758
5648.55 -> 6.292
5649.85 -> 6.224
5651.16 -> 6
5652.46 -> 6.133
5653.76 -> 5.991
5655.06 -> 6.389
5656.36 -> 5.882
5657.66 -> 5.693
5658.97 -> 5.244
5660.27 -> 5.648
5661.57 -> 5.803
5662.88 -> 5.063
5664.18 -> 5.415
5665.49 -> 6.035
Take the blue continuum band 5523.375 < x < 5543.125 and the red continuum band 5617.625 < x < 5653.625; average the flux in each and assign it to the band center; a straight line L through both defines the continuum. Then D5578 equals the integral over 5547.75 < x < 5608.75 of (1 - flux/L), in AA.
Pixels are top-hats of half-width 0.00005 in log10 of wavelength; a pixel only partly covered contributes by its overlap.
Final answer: 2.46 AA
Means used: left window 5.38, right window 5.65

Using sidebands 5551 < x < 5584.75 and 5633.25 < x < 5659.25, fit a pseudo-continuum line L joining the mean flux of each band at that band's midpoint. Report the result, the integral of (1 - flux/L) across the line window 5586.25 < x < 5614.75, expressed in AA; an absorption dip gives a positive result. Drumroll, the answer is 1.44 AA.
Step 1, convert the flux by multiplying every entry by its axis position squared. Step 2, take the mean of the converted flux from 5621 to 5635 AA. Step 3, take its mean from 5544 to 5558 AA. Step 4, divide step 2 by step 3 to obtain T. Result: 1.09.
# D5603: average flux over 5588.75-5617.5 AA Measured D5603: 5.25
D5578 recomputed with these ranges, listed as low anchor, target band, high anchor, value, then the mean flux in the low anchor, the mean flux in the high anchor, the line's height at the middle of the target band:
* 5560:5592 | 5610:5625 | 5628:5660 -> 0.8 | 5.25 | 5.77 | 5.57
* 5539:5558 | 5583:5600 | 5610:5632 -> 0.8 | 5.37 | 5.32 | 5.34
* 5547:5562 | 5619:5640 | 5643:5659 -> 0.5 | 5.35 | 5.82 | 5.71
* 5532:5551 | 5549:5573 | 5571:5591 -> 0.7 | 5.45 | 5.36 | 5.4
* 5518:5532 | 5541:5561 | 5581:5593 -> -1.0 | 5.16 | 5.02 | 5.1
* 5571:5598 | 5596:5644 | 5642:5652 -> 0.4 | 5.27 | 5.74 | 5.53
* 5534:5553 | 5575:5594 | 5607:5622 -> 0.6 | 5.44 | 5.26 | 5.34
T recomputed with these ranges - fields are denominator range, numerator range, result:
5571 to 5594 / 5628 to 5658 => 1.12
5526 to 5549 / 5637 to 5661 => 1.12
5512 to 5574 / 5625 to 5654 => 1.12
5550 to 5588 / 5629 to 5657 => 1.13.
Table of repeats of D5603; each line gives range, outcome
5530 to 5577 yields 5.34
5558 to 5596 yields 5.21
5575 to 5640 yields 5.35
